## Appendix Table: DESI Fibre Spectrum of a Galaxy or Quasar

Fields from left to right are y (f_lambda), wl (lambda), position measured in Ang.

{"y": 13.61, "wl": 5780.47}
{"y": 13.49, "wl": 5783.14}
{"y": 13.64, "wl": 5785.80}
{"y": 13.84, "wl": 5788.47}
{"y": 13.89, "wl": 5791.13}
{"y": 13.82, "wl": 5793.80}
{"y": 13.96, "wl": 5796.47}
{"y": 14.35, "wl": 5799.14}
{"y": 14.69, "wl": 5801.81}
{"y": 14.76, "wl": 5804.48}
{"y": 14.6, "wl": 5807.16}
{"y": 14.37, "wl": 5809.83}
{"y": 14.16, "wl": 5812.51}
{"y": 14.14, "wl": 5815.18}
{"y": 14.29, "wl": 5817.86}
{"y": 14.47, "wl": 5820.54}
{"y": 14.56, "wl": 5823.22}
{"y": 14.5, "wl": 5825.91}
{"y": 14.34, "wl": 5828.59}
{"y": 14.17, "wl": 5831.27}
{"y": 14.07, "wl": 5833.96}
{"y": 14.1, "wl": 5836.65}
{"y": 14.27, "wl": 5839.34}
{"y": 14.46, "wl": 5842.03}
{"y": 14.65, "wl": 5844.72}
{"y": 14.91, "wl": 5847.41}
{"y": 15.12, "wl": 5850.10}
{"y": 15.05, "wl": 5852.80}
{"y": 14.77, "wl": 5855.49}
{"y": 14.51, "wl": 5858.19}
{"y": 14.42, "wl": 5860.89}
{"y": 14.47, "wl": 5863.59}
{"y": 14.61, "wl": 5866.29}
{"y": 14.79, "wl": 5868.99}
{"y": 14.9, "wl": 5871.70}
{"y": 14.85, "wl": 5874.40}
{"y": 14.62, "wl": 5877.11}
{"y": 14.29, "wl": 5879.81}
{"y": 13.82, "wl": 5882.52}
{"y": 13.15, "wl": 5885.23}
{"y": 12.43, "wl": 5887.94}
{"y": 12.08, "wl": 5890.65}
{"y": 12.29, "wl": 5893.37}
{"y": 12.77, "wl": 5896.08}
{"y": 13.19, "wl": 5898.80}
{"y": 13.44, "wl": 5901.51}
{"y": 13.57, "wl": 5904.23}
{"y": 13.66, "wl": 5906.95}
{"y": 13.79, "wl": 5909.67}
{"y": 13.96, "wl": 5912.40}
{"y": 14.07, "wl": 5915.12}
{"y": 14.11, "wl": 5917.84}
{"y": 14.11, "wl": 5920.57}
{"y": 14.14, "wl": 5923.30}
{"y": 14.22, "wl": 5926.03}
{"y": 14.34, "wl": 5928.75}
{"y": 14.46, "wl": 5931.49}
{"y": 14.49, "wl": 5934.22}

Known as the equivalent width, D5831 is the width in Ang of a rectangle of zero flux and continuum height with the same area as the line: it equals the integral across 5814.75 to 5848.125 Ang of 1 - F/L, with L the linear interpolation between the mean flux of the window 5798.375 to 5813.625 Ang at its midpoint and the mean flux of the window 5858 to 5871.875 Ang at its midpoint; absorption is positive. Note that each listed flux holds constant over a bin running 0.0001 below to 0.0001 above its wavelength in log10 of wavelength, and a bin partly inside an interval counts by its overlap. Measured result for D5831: 0.4 Ang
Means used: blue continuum 14.5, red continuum 14.6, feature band 14.4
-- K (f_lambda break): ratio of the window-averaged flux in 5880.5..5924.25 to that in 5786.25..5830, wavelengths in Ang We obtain 0.94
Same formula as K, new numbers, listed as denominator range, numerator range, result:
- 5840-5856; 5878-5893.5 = 0.89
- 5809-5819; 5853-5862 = 1.03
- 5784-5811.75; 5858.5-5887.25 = 1.01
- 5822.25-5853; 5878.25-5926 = 0.93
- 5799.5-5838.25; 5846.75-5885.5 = 1.01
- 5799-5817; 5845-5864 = 1.02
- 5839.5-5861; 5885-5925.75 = 0.91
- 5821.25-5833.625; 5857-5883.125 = 1.01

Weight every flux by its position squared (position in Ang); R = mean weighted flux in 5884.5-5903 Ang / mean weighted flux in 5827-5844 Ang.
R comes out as 0.91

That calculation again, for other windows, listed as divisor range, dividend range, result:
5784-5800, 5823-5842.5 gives 1.04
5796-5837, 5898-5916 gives 0.98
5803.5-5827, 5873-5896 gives 0.95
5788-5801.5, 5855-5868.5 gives 1.06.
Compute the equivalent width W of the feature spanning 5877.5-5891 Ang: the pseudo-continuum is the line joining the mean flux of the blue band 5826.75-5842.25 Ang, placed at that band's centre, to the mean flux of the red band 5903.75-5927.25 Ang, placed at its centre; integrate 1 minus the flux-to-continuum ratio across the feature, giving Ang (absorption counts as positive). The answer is 0.70 Ang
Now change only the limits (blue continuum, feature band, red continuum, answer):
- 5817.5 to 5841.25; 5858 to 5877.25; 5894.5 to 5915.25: -1.0 Ang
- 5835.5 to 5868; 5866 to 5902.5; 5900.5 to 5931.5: 1.7 Ang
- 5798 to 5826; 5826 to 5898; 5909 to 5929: 0.7 Ang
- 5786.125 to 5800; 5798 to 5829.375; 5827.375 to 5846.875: -0.7 Ang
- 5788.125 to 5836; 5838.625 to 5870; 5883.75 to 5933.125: -1.6 Ang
